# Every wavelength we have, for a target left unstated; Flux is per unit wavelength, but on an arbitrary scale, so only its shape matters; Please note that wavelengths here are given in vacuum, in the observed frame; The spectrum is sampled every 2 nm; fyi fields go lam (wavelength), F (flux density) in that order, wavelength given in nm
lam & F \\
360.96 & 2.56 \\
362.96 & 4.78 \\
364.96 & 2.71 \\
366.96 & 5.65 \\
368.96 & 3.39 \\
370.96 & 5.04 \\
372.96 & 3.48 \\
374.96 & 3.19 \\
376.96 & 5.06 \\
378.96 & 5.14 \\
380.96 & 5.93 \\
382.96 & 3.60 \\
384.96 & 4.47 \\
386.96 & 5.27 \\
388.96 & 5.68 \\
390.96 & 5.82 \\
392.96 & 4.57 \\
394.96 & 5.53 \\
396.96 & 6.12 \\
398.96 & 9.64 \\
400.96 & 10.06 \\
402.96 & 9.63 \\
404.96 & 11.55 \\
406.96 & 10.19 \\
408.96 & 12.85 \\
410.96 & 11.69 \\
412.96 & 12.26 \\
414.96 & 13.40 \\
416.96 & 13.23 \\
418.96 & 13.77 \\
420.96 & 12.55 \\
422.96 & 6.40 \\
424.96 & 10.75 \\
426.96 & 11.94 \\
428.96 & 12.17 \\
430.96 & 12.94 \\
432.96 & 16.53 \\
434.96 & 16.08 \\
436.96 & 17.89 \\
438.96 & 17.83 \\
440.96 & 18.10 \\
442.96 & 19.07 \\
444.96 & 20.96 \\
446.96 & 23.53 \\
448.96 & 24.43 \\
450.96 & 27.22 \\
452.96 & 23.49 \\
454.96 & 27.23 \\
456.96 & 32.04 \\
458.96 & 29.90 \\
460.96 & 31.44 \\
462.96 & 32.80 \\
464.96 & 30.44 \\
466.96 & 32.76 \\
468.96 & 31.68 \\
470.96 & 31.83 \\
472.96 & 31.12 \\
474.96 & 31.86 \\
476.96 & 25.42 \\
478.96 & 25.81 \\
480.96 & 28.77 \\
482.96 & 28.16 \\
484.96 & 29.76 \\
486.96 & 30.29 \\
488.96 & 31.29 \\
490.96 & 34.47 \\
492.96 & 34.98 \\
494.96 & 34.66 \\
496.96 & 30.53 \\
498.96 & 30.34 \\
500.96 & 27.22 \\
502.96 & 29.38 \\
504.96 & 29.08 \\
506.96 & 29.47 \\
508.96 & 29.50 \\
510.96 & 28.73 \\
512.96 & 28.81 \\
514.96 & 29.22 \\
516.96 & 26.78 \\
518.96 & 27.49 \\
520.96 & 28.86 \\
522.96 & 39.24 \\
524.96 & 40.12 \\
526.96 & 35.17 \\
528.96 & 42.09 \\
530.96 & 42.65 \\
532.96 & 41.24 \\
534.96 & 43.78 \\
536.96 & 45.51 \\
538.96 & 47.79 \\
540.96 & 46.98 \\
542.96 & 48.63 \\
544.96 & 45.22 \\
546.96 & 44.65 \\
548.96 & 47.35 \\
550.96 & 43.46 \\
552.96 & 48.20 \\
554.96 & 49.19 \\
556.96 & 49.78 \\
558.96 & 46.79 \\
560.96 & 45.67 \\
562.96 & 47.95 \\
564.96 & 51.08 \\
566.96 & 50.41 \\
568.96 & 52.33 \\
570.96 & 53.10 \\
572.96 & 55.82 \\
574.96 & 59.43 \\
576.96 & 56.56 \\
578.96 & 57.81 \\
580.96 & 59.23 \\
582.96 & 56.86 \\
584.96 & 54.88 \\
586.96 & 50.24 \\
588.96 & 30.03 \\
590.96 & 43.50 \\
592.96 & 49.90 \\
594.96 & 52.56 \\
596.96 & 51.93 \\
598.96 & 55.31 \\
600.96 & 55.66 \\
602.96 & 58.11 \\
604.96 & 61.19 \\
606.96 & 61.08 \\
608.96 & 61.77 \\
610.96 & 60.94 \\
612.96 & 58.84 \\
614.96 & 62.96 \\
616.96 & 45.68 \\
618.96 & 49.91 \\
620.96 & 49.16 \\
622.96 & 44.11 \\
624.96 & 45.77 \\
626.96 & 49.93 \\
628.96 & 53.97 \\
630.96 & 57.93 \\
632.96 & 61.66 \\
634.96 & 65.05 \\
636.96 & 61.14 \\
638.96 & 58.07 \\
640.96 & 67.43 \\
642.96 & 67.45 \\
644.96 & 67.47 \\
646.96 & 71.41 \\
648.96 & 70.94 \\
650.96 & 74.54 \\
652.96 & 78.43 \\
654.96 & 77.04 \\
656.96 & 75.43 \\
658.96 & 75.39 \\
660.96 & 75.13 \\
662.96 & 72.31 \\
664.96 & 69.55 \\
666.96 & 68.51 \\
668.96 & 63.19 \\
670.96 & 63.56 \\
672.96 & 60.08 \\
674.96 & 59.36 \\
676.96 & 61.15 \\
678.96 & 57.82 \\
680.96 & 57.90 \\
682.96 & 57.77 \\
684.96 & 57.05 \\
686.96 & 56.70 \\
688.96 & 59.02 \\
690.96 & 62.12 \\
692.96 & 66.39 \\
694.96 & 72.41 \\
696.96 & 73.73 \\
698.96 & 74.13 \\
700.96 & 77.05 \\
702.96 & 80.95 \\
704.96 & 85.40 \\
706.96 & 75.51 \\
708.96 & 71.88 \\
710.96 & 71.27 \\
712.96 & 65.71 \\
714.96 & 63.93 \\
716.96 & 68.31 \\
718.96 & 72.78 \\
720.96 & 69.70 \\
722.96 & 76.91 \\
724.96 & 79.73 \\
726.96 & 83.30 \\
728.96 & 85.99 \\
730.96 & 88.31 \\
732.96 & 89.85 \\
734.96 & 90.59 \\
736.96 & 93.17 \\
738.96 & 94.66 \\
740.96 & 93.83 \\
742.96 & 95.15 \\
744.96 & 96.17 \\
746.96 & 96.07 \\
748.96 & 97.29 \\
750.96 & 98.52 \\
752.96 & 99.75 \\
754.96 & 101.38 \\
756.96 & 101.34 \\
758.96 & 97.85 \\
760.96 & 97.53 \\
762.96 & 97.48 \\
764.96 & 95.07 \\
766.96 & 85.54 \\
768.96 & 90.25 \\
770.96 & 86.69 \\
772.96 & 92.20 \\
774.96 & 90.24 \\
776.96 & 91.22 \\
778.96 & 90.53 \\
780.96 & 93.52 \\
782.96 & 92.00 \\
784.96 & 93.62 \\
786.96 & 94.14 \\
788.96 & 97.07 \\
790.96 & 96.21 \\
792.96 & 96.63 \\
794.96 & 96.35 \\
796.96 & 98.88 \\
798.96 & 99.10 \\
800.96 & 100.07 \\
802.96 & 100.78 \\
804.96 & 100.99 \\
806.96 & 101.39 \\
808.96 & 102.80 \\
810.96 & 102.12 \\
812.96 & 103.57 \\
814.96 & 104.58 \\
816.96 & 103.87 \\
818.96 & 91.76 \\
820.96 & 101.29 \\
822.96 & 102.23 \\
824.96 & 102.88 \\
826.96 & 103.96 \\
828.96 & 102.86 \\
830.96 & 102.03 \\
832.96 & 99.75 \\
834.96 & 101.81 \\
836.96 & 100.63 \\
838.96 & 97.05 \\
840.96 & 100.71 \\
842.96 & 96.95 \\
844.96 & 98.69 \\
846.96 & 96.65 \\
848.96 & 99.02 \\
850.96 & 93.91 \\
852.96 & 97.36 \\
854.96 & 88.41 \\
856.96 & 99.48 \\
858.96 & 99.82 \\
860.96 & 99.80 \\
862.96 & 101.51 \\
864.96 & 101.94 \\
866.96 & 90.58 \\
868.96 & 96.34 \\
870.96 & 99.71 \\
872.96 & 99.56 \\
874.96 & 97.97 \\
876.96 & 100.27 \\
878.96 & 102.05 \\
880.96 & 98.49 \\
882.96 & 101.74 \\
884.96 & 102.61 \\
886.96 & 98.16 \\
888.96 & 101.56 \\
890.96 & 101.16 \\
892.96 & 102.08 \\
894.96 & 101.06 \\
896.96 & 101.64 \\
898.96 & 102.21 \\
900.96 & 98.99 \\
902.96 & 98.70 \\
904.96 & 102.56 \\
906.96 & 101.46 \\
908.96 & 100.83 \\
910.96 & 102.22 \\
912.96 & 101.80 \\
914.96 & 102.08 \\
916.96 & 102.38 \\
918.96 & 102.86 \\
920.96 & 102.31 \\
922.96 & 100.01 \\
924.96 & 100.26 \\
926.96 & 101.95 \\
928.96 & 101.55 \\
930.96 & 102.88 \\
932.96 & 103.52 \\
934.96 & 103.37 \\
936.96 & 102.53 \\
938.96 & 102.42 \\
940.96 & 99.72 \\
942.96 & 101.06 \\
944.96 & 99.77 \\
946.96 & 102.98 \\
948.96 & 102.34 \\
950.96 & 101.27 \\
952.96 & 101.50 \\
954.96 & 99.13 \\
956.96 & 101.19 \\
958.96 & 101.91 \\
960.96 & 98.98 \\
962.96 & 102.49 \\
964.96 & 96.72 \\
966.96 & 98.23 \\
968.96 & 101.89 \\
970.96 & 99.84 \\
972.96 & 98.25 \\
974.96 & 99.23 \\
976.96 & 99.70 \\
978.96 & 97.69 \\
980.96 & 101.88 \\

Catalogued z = 0.000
